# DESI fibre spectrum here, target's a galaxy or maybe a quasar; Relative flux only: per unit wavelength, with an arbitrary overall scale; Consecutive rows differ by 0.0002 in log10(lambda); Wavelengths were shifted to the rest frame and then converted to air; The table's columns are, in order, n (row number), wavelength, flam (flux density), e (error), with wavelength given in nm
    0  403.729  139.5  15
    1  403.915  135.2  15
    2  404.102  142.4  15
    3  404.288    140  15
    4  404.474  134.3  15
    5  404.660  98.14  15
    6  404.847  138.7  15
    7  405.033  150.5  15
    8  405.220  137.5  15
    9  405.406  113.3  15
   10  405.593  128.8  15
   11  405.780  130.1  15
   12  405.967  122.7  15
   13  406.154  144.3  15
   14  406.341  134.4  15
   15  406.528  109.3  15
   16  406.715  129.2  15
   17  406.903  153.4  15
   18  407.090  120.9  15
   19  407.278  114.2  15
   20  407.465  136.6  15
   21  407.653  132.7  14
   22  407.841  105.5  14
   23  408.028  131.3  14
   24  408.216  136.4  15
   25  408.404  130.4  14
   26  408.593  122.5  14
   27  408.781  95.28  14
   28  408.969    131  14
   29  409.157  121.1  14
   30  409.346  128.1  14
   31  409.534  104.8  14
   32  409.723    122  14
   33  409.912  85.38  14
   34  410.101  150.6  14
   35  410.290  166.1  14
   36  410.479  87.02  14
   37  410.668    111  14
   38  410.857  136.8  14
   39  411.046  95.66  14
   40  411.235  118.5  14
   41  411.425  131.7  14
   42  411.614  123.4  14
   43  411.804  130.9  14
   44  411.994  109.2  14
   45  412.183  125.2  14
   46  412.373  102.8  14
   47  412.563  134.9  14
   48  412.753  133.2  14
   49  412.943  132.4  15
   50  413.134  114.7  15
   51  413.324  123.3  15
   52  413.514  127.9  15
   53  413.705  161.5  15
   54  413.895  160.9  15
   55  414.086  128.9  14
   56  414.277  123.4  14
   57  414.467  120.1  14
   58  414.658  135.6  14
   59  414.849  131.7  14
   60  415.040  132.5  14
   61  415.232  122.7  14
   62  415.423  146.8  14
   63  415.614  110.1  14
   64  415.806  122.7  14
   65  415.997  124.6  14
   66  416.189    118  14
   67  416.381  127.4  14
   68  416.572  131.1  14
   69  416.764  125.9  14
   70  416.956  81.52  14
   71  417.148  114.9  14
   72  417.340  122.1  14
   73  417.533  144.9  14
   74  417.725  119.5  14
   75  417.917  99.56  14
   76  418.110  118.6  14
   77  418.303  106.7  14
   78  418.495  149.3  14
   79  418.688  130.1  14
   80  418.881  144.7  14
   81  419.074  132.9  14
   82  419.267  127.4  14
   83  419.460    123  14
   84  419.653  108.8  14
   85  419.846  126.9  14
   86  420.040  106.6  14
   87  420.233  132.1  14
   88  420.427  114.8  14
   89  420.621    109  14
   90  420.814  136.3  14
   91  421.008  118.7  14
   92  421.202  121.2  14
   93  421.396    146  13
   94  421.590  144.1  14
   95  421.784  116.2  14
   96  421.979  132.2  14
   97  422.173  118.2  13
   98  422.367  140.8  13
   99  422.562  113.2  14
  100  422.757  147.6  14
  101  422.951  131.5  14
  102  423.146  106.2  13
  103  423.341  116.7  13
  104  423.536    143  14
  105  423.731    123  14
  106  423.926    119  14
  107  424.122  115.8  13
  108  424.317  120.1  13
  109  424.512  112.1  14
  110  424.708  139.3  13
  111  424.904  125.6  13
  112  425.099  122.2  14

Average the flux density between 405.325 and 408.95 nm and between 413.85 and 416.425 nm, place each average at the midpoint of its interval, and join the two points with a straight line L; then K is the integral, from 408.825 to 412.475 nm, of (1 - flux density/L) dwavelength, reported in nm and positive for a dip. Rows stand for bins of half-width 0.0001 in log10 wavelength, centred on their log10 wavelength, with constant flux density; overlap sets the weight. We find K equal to 0.21 nm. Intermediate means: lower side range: 126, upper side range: 128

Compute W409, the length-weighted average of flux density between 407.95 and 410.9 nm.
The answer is 122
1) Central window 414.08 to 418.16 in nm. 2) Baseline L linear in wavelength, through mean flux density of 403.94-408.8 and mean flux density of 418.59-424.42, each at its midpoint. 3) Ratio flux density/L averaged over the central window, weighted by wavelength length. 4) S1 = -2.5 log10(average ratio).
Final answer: 0.03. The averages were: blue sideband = 129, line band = 123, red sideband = 126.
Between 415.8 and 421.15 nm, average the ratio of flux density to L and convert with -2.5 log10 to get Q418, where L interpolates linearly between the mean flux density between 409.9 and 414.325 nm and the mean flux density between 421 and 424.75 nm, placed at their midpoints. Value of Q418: 0.04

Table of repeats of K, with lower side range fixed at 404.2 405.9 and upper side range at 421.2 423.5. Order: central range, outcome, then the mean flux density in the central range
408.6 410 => 0.18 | 113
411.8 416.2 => 0.03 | 128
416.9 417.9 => 0.10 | 117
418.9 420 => 0.04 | 124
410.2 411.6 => 0.09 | 121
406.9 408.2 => 0.03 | 127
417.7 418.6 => 0.07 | 119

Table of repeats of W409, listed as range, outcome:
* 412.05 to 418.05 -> 126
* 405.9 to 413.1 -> 124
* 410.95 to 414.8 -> 127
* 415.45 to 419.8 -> 122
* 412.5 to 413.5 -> 127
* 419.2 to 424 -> 125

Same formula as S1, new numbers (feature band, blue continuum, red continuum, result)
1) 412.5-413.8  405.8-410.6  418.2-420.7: -0.07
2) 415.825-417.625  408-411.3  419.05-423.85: 0.02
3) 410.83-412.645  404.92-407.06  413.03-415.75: 0.10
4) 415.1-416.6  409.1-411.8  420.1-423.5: -0.02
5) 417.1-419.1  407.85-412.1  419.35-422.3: -0.02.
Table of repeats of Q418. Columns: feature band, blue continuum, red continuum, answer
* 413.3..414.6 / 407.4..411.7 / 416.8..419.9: -0.12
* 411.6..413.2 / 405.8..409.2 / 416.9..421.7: 0.02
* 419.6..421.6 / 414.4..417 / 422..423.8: 0.02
